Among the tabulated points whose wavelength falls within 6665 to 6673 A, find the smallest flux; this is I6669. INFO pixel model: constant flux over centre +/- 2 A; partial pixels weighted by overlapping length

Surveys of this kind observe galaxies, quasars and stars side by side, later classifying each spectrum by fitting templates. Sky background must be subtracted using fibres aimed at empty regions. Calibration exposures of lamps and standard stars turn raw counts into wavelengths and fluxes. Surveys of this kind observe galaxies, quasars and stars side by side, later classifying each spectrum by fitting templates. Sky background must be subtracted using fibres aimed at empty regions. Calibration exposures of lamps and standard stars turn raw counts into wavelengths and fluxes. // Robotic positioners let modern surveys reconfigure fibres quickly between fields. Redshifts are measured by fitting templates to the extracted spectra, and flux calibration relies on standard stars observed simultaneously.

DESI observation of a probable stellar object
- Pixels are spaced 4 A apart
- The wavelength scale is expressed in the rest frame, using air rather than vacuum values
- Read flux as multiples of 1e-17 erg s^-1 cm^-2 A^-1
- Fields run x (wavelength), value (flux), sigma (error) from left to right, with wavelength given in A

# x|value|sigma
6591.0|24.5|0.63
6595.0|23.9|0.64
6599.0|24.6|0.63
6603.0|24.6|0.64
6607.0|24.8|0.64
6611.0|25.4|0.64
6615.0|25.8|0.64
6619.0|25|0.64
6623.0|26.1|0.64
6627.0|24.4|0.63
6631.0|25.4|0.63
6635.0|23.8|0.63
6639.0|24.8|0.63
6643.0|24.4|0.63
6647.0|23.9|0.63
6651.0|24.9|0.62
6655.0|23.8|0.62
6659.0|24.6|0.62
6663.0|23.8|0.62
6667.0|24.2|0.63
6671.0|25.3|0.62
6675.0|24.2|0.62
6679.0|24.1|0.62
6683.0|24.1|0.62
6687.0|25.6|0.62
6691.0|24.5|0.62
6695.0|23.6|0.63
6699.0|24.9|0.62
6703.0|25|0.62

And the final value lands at 24.2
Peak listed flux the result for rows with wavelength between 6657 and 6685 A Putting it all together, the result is 25.3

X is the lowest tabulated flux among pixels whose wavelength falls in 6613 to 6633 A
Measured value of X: 24.4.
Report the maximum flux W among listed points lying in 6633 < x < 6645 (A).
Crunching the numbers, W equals 24.8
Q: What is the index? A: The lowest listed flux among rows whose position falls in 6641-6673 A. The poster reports 23.8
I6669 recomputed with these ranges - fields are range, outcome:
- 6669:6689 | 24.1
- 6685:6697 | 23.6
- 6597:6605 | 24.6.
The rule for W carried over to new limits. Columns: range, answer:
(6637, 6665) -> 24.9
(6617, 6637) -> 26.1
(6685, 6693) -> 25.6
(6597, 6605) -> 24.6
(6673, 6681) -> 24.2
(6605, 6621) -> 25.8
